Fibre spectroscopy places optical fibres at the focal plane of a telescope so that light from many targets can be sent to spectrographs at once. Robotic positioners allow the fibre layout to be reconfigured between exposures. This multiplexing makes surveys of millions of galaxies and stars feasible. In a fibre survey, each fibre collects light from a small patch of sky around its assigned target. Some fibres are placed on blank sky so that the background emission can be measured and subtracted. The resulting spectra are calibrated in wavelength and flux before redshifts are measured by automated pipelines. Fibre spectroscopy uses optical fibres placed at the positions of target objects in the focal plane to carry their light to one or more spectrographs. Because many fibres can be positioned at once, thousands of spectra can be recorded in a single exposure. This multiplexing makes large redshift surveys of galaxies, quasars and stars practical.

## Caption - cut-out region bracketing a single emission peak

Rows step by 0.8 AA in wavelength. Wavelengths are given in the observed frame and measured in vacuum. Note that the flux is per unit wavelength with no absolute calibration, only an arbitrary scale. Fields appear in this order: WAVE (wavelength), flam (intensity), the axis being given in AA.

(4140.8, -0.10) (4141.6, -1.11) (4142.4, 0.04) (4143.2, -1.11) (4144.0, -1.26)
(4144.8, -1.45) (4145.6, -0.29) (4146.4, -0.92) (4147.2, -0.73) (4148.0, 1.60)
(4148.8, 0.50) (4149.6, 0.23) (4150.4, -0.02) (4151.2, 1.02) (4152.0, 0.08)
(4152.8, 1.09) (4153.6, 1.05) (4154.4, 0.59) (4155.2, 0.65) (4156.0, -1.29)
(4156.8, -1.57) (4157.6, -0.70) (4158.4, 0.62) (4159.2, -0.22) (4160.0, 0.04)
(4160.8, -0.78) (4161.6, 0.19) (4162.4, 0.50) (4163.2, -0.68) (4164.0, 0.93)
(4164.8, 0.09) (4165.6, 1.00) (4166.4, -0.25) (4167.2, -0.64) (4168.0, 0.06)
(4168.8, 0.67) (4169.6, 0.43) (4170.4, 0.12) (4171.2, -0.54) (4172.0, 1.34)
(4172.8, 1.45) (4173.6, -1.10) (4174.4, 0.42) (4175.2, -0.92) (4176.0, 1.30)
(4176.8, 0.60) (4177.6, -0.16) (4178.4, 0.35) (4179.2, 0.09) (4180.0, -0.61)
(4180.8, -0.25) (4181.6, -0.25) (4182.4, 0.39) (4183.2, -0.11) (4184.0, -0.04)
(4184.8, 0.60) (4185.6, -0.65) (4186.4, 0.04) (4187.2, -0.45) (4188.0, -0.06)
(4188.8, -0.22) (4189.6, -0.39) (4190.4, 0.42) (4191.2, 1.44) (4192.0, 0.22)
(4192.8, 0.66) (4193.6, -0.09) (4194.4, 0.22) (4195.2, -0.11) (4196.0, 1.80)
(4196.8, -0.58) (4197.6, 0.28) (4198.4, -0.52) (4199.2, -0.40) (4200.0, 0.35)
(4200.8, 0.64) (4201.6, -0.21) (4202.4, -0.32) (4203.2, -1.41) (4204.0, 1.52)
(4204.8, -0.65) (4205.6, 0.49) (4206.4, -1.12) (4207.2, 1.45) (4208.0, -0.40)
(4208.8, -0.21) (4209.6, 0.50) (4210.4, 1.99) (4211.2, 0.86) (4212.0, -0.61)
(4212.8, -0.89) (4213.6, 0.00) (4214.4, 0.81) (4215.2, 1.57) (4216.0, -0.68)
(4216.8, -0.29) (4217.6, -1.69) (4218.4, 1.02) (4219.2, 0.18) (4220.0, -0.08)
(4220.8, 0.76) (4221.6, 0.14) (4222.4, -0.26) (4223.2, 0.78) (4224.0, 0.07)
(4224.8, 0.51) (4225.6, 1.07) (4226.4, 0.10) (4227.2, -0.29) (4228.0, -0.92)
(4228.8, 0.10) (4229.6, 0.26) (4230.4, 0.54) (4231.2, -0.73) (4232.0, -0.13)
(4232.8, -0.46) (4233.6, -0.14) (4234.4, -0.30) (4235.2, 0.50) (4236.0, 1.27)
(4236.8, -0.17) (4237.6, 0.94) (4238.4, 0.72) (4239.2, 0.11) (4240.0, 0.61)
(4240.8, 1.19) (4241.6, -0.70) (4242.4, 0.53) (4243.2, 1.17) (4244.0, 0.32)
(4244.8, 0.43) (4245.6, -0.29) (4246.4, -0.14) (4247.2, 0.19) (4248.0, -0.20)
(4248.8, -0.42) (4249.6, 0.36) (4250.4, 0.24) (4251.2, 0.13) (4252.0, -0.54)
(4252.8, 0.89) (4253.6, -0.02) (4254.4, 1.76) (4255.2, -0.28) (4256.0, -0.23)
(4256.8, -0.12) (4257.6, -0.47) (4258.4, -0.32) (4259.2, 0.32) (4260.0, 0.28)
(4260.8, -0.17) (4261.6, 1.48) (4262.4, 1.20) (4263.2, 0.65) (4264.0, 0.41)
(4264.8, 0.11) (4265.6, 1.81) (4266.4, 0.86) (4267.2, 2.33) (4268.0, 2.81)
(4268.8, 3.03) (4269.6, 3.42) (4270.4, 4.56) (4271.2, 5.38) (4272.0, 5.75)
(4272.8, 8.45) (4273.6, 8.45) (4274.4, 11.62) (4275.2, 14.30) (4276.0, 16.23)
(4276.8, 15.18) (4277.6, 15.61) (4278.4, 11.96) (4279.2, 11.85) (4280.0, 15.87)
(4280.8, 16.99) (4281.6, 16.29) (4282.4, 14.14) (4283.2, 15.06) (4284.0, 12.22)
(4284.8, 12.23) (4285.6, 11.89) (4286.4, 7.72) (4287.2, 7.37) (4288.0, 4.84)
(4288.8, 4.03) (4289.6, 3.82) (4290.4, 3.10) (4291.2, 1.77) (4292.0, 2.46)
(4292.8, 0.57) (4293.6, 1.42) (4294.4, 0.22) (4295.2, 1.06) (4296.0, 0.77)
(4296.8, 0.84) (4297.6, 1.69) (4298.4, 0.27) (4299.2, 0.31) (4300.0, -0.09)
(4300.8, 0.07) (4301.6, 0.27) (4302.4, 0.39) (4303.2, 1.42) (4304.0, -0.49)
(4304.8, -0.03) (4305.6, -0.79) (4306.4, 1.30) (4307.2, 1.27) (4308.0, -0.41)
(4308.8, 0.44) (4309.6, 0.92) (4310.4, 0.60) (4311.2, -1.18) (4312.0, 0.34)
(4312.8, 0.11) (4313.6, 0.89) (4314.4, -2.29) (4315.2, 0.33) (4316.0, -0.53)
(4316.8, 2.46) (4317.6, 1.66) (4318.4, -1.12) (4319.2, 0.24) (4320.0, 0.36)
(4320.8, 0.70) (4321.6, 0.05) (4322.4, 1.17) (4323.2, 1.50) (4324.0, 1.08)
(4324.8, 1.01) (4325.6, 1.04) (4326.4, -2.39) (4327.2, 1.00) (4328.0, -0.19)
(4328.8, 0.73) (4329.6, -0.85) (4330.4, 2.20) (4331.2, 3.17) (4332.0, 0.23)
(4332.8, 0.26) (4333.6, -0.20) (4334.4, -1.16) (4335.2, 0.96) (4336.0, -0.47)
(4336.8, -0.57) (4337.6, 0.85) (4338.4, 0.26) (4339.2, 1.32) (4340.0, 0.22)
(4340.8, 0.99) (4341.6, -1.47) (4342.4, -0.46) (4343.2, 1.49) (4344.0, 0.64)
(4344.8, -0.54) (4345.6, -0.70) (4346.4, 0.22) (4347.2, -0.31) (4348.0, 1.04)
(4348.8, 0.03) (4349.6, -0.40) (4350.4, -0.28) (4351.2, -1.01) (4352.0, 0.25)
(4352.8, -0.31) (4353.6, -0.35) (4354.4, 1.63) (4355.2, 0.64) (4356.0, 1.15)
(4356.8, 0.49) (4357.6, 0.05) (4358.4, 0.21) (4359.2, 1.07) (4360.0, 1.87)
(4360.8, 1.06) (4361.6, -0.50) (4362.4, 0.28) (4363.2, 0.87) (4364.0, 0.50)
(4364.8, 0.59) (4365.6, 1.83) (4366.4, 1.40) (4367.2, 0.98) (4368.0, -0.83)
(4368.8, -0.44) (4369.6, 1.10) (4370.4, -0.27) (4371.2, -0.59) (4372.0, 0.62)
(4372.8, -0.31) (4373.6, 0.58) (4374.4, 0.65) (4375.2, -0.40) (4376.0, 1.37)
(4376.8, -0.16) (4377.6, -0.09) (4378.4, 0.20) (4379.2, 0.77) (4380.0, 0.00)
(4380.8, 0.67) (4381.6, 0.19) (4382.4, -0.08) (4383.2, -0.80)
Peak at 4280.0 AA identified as Lyman alpha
